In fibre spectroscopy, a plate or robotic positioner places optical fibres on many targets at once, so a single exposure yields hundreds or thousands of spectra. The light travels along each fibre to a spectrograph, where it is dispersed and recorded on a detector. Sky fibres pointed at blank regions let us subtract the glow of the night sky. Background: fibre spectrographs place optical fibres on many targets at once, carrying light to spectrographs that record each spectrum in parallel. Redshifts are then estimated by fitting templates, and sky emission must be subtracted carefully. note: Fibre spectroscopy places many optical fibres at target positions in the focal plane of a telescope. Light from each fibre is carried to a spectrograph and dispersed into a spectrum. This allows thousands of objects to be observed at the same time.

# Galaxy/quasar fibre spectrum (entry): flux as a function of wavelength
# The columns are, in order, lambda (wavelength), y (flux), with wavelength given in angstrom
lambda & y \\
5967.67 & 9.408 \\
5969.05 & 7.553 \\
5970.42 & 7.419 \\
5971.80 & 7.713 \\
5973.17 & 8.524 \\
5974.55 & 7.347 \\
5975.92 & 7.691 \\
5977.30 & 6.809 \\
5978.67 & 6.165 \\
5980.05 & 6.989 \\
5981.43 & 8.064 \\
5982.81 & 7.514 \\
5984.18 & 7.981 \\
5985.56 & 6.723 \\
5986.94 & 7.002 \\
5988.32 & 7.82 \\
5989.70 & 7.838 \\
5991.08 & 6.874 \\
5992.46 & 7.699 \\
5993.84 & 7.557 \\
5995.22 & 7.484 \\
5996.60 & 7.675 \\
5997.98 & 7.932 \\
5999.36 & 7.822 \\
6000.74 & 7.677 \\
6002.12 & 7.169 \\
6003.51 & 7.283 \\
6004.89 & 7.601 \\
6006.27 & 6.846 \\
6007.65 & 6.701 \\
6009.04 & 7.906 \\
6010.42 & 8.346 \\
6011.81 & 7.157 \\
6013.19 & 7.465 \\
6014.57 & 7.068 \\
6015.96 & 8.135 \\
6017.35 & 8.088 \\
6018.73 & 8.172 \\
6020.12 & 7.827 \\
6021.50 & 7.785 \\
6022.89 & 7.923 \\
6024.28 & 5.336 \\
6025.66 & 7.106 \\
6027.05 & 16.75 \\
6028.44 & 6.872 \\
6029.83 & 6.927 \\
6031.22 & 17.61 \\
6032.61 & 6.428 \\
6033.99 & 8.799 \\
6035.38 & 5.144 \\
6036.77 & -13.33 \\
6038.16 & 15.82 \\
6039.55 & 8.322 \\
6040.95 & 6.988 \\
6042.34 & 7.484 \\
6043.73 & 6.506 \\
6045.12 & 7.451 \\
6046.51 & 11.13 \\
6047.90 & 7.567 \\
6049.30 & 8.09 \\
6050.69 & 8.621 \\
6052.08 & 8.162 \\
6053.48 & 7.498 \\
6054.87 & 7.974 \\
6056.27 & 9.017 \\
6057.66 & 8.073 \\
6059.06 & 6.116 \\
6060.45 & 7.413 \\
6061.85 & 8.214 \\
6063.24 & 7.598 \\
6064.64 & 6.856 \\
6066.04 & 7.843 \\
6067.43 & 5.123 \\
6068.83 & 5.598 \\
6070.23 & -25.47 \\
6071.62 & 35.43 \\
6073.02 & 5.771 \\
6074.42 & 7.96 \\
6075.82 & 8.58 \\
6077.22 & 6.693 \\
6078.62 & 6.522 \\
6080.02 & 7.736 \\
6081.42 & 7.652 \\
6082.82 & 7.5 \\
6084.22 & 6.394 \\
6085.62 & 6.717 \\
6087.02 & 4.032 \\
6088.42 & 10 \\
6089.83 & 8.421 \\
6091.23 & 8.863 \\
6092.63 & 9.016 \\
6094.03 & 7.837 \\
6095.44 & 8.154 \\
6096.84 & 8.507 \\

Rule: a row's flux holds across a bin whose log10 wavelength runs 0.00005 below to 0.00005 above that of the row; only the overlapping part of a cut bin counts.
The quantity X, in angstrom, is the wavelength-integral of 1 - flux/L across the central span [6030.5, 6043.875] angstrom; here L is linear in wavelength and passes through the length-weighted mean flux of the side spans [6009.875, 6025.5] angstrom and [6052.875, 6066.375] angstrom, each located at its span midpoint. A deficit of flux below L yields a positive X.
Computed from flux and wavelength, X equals 1.06 angstrom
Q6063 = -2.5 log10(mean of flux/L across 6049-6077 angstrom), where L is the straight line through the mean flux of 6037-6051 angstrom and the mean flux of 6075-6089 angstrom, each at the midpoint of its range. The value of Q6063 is 0.061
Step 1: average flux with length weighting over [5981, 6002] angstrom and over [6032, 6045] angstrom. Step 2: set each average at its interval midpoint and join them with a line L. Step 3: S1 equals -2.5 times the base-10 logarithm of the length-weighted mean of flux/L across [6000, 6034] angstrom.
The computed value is -0.24 mag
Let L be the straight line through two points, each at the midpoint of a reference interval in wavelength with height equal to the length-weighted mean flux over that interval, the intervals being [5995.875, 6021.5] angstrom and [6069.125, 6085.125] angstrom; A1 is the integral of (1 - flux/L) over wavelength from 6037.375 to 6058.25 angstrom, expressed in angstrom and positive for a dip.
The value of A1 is -4.0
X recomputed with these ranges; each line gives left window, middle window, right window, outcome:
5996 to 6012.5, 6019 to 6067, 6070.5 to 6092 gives 1.6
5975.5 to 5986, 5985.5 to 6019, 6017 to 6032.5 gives 2.4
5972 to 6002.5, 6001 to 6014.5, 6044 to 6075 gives 0.1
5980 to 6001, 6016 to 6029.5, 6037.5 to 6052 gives -0.2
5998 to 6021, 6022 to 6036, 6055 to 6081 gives -2.9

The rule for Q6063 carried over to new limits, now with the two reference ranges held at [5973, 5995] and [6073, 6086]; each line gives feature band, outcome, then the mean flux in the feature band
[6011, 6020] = -0.052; 7.69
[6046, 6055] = -0.156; 8.41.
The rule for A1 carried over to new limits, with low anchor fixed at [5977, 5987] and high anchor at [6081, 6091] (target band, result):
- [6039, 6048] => -0.8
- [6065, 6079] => 1.7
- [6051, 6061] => -0.7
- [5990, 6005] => -0.7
